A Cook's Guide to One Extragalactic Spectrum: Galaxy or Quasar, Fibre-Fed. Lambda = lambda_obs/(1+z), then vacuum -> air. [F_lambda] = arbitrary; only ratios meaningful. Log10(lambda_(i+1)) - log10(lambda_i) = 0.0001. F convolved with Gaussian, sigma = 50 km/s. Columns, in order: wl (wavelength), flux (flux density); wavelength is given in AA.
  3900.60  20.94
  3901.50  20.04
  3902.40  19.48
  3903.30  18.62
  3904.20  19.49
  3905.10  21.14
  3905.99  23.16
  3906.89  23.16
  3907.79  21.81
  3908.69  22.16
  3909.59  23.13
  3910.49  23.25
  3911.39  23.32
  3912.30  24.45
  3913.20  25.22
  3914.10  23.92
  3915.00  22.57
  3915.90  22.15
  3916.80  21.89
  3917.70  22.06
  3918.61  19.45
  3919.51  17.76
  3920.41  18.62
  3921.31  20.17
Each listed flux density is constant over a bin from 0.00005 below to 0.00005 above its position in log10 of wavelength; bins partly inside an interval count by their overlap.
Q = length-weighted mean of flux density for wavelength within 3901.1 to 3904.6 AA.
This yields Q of 19.4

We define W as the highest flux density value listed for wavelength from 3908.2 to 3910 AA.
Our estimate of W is 23.13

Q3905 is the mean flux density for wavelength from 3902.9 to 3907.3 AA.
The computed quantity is 21.2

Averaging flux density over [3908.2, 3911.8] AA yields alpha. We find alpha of 23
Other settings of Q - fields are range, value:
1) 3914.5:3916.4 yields 22.4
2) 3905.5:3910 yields 22.7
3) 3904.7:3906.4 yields 22.3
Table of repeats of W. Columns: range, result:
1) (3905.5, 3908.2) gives 23.16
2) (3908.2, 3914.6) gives 25.22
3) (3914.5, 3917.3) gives 22.57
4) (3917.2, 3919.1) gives 22.06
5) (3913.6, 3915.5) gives 23.92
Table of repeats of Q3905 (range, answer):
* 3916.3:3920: 20.3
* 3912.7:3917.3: 23.2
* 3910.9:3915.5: 23.9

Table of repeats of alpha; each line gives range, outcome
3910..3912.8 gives 23.6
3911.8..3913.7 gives 24.7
